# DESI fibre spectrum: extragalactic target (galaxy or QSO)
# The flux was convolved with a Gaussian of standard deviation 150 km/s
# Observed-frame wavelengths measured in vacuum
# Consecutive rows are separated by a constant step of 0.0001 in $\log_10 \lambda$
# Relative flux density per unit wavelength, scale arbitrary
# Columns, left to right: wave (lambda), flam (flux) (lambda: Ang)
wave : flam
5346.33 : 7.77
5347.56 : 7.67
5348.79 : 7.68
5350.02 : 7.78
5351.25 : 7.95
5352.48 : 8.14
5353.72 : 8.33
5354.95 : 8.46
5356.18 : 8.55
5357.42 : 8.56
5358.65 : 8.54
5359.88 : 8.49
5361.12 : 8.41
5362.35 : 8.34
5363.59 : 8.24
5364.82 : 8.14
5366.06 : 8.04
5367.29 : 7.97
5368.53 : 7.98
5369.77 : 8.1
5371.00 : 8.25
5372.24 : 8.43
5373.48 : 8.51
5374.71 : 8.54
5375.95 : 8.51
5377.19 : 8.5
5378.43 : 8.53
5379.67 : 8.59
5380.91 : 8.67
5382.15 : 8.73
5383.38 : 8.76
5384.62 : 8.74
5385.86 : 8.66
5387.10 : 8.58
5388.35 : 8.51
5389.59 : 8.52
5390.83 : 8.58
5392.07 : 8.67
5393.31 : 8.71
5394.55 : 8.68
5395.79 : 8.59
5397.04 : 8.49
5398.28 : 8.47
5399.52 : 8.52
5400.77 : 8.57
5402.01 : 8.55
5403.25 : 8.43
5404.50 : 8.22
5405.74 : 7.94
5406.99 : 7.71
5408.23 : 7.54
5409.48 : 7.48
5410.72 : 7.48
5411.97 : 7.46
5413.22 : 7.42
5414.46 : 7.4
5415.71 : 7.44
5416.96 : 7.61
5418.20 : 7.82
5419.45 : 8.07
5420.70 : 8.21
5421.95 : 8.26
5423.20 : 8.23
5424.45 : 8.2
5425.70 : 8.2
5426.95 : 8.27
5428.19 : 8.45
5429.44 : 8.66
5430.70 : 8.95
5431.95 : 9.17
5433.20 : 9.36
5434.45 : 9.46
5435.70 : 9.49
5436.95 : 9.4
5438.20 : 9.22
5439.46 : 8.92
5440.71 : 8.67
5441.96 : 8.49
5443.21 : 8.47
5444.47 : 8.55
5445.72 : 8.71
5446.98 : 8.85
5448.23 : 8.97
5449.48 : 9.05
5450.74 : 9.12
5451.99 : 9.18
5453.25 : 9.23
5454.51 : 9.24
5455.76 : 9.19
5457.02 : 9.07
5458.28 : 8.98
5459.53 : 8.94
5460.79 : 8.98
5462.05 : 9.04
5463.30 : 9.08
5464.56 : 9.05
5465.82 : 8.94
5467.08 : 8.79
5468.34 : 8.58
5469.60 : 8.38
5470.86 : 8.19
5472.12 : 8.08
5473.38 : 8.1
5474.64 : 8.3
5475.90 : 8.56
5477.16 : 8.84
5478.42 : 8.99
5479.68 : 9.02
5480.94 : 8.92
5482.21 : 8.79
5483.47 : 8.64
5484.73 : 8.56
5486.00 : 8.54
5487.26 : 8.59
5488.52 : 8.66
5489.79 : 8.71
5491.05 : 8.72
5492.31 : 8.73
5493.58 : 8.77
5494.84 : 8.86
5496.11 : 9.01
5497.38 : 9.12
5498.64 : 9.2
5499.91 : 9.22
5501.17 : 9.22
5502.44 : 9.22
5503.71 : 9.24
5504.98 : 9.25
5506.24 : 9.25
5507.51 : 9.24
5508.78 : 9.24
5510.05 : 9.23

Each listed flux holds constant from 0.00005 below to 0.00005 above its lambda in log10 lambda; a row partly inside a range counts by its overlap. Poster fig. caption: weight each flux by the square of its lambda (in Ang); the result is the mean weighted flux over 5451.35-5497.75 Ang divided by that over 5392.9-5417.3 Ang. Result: 1.12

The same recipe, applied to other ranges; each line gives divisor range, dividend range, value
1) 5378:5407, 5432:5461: 1.08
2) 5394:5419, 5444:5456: 1.15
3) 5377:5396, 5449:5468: 1.08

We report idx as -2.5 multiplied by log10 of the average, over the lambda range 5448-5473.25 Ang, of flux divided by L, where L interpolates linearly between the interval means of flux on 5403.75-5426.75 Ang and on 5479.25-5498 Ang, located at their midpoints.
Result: -0.06 mag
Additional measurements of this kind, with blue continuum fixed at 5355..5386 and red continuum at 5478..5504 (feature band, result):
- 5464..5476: 0.04 mag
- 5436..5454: -0.03 mag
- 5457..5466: -0.03 mag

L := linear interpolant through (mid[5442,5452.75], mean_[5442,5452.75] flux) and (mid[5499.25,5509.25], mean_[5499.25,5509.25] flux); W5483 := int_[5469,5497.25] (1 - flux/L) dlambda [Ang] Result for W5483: 1.4 Ang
